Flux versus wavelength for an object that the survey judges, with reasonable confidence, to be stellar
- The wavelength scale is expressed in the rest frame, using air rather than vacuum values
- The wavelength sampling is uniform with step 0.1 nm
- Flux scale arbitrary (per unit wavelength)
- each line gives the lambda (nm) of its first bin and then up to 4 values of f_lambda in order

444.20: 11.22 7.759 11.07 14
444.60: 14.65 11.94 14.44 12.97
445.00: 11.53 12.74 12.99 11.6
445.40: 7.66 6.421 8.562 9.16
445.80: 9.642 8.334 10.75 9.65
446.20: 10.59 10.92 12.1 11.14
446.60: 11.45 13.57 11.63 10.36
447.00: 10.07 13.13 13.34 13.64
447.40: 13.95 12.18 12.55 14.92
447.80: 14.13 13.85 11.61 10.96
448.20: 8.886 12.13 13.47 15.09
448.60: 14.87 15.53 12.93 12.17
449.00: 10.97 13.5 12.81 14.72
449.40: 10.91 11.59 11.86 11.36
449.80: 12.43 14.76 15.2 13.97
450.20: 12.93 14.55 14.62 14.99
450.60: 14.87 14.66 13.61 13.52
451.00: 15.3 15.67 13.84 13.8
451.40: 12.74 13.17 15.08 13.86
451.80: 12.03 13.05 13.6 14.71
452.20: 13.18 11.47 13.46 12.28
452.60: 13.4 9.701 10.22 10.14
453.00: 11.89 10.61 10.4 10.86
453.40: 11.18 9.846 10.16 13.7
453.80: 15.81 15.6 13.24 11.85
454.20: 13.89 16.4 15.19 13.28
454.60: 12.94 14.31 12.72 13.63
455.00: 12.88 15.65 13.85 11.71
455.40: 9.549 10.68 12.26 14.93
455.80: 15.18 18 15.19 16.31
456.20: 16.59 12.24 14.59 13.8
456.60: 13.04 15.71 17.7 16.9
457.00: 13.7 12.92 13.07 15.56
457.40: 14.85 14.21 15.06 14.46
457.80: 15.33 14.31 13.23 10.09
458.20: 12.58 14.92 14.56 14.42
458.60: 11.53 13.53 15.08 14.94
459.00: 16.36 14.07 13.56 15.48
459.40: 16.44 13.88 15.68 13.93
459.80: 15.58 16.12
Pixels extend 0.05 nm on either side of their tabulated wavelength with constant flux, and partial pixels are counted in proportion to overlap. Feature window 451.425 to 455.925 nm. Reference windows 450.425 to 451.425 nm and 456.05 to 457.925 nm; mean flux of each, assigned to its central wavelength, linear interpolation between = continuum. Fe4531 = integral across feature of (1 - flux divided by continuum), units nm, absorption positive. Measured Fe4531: 0.51 nm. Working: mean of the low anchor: 14.3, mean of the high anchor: 14.8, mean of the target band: 12.9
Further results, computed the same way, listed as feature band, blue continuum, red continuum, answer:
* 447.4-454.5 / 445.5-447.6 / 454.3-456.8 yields -0.315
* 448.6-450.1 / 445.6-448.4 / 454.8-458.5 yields -0.095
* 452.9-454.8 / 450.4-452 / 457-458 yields 0.186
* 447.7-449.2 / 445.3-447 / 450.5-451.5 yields -0.107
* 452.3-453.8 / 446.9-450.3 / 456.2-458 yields 0.256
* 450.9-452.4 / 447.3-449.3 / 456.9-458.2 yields -0.033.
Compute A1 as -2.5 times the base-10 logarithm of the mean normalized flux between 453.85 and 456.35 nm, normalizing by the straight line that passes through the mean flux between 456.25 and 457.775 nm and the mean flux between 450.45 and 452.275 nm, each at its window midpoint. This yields 0.032 mag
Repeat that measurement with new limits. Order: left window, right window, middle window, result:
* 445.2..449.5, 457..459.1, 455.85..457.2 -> -0.101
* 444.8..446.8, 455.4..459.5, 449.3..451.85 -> -0.121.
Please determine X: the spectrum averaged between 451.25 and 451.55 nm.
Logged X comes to 13.2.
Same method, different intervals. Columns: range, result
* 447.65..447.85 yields 14.5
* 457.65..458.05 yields 14.3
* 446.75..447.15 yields 11.3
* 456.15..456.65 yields 14.1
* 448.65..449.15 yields 13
